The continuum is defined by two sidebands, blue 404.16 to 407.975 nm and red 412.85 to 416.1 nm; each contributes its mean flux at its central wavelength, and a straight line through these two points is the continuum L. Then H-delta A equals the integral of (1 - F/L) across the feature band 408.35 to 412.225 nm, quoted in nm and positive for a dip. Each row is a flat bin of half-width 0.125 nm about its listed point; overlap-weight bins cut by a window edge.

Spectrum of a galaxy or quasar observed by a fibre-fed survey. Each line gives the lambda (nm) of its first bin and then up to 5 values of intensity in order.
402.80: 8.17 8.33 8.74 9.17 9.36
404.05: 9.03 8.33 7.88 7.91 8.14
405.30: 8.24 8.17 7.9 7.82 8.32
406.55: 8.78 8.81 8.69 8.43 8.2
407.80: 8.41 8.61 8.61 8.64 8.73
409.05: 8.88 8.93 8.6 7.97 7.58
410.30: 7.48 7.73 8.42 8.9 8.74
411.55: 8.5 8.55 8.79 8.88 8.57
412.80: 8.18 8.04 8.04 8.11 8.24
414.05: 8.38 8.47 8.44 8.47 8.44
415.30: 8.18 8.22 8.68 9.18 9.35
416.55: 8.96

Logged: -0.058 nm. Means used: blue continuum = 8.28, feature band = 8.44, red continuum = 8.35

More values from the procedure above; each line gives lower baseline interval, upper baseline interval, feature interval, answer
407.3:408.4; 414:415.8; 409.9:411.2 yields 0.06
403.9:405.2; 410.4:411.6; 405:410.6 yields 0.01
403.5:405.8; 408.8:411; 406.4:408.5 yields -0.06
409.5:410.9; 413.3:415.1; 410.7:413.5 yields -0.13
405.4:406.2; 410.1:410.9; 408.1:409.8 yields -0.17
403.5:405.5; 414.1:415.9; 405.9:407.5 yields 0.00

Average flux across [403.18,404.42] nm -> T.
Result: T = 8.93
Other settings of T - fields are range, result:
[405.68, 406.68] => 8.21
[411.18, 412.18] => 8.65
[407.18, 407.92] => 8.35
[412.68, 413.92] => 8.12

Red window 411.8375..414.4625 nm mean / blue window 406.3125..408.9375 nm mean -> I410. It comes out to 1.0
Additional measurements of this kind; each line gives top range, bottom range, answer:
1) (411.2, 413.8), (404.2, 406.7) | 1.03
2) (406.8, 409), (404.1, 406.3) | 1.06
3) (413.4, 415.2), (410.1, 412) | 1.00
